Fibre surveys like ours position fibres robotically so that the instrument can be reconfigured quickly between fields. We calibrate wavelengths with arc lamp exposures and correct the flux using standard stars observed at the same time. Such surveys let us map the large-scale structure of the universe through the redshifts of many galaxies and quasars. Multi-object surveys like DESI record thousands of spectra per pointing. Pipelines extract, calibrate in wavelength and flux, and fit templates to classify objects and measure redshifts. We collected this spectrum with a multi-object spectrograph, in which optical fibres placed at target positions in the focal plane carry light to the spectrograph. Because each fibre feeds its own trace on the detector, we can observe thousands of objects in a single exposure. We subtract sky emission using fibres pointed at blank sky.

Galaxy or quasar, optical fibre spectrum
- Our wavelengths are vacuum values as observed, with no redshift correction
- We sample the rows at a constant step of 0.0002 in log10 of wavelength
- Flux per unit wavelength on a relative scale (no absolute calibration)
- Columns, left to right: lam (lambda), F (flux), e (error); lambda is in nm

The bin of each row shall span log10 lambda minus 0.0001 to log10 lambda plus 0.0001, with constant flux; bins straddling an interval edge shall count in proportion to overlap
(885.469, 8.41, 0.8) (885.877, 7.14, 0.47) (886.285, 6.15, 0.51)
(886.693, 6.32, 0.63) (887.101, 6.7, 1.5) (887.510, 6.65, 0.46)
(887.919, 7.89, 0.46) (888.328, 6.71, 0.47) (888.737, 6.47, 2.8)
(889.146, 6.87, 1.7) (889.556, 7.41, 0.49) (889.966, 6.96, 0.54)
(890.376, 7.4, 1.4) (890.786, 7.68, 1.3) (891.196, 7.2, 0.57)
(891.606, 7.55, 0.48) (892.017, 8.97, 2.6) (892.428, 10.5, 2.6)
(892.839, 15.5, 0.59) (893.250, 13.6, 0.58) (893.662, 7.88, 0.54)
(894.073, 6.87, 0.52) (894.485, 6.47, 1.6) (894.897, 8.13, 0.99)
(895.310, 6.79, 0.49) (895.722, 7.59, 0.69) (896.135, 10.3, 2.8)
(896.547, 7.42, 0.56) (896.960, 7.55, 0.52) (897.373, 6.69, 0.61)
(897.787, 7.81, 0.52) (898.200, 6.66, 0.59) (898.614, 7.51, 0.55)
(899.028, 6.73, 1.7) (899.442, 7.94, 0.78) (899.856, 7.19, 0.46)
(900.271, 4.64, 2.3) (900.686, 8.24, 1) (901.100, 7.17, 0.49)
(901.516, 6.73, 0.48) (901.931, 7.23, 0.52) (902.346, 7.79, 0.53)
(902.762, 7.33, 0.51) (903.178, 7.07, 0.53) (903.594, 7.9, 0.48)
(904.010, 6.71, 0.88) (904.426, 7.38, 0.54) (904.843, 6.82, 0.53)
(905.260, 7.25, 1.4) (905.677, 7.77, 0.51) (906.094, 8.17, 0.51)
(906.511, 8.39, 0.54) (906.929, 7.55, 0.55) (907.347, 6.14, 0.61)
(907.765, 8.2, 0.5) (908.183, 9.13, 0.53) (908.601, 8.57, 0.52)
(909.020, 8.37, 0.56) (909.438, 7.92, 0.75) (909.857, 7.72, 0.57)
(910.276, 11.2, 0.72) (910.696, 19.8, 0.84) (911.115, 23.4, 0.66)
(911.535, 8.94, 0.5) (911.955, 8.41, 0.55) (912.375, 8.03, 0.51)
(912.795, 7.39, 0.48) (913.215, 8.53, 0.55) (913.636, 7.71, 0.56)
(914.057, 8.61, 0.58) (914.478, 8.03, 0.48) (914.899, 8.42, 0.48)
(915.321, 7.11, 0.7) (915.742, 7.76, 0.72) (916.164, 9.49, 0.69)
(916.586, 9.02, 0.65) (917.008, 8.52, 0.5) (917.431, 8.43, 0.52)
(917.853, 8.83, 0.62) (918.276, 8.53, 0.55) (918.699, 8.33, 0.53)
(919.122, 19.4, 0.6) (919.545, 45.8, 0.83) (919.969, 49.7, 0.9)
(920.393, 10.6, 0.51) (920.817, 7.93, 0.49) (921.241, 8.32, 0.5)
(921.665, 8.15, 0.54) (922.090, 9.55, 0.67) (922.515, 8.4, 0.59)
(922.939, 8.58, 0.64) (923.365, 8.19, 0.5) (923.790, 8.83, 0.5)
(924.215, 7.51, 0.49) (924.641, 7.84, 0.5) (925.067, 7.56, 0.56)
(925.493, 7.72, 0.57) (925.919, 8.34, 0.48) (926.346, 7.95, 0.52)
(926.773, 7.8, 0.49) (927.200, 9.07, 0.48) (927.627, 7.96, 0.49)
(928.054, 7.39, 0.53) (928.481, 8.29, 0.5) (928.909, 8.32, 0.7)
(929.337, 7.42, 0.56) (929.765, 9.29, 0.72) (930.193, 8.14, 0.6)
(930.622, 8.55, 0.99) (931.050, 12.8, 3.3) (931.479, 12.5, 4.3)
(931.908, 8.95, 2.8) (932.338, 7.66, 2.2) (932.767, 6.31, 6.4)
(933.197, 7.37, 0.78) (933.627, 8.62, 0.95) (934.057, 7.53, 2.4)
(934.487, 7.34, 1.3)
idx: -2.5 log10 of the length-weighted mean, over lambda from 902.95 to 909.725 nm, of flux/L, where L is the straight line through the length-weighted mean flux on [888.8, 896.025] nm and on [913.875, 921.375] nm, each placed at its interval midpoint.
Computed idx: 0.413 mag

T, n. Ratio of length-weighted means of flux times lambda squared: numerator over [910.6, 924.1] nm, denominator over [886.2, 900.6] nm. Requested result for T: 1.63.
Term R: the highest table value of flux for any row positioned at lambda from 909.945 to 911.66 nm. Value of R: 23.4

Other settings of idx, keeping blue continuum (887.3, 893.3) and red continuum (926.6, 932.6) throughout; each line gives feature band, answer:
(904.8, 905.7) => 0.177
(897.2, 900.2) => 0.190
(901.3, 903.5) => 0.173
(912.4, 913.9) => 0.095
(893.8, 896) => 0.156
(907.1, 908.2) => 0.134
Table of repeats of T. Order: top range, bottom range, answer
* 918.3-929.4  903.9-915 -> 1.33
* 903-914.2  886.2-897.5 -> 1.17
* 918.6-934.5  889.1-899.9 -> 1.42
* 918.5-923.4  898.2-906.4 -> 2.35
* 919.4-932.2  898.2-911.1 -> 1.40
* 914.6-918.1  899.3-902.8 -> 1.23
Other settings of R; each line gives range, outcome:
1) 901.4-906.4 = 8.17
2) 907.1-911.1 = 19.8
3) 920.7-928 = 9.55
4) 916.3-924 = 49.7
